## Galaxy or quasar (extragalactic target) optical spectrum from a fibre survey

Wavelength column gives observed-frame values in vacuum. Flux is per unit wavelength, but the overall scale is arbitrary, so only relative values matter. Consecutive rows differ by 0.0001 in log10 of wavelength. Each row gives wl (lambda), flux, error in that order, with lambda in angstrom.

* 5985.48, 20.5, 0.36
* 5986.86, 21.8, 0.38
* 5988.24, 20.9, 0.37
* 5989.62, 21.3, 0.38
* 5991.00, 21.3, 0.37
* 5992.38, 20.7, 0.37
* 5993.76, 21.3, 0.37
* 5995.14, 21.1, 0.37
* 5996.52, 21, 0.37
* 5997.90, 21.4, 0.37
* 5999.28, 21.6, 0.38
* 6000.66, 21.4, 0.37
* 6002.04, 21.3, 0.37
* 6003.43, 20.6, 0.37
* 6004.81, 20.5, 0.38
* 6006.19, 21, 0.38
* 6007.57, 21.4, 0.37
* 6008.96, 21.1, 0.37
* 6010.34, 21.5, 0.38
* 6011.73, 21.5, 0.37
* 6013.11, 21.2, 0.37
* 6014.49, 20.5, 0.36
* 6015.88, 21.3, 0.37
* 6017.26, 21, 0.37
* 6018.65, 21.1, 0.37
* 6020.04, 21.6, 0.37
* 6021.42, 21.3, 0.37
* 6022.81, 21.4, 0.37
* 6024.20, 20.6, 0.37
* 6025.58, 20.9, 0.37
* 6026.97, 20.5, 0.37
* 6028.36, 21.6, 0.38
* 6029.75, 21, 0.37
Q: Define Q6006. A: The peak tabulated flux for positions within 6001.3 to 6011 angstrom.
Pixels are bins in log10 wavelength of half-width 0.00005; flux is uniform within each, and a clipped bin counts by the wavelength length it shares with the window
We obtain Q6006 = 21.5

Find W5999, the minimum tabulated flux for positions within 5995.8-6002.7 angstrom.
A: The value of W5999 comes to 21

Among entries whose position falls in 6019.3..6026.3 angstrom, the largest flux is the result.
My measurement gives 21.6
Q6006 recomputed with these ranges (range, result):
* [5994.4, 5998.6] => 21.4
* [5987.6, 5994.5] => 21.3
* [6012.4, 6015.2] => 21.2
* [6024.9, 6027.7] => 20.9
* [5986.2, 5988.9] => 21.8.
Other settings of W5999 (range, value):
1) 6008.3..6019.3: 20.5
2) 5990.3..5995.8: 20.7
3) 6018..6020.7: 21.1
